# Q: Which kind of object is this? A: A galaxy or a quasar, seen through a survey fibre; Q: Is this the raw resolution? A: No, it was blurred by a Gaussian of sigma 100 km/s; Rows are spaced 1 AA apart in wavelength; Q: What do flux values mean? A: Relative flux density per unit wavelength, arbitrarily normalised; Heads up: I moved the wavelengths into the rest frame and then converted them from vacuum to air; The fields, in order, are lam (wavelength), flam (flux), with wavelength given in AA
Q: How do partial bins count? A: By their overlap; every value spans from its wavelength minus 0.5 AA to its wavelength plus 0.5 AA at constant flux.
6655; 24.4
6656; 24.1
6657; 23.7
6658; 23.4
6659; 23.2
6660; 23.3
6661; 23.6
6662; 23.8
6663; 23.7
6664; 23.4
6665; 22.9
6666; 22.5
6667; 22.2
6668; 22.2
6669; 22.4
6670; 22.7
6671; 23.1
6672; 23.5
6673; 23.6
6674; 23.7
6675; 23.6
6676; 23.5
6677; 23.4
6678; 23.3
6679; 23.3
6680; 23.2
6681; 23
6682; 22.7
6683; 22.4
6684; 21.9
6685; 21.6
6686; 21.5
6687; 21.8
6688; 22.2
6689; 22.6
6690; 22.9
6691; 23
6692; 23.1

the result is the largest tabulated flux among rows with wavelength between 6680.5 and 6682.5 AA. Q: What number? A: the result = 23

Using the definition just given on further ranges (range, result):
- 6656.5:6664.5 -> 23.8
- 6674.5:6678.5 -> 23.6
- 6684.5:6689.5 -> 22.6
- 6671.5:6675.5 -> 23.7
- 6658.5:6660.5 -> 23.3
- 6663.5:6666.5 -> 23.4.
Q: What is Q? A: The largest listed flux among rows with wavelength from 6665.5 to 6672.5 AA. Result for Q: 23.5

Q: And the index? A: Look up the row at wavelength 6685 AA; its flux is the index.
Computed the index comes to 21.6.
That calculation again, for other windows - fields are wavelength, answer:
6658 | 23.4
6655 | 24.4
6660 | 23.3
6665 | 22.9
